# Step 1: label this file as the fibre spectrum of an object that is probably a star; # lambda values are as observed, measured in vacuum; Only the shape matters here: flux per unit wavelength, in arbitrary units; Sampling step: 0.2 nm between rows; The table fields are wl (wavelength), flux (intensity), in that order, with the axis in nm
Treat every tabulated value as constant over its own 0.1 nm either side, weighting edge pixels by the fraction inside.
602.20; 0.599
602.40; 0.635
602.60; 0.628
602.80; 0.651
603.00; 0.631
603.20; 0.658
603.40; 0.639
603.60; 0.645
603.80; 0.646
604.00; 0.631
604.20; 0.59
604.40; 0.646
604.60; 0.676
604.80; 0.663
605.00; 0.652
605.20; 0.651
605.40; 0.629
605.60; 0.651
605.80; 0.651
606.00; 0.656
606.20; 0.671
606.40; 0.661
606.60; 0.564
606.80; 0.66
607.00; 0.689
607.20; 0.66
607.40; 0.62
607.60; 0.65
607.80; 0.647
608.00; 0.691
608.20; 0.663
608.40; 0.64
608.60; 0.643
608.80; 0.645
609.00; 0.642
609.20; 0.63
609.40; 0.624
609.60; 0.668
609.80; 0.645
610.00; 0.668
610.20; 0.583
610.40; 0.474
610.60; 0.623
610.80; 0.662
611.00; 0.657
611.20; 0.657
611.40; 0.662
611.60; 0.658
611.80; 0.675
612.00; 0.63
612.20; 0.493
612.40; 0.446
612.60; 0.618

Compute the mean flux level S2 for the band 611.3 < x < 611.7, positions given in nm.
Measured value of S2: 0.66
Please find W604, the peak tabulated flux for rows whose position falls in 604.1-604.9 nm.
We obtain 0.676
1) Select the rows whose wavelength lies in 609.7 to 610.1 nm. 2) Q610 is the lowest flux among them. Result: 0.645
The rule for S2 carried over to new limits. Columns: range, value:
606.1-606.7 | 0.632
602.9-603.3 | 0.645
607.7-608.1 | 0.669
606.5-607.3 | 0.643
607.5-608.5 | 0.658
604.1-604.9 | 0.644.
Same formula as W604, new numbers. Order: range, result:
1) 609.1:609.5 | 0.63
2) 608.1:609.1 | 0.663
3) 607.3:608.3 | 0.691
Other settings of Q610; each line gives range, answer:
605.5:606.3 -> 0.651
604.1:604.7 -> 0.59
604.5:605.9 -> 0.629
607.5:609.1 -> 0.64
